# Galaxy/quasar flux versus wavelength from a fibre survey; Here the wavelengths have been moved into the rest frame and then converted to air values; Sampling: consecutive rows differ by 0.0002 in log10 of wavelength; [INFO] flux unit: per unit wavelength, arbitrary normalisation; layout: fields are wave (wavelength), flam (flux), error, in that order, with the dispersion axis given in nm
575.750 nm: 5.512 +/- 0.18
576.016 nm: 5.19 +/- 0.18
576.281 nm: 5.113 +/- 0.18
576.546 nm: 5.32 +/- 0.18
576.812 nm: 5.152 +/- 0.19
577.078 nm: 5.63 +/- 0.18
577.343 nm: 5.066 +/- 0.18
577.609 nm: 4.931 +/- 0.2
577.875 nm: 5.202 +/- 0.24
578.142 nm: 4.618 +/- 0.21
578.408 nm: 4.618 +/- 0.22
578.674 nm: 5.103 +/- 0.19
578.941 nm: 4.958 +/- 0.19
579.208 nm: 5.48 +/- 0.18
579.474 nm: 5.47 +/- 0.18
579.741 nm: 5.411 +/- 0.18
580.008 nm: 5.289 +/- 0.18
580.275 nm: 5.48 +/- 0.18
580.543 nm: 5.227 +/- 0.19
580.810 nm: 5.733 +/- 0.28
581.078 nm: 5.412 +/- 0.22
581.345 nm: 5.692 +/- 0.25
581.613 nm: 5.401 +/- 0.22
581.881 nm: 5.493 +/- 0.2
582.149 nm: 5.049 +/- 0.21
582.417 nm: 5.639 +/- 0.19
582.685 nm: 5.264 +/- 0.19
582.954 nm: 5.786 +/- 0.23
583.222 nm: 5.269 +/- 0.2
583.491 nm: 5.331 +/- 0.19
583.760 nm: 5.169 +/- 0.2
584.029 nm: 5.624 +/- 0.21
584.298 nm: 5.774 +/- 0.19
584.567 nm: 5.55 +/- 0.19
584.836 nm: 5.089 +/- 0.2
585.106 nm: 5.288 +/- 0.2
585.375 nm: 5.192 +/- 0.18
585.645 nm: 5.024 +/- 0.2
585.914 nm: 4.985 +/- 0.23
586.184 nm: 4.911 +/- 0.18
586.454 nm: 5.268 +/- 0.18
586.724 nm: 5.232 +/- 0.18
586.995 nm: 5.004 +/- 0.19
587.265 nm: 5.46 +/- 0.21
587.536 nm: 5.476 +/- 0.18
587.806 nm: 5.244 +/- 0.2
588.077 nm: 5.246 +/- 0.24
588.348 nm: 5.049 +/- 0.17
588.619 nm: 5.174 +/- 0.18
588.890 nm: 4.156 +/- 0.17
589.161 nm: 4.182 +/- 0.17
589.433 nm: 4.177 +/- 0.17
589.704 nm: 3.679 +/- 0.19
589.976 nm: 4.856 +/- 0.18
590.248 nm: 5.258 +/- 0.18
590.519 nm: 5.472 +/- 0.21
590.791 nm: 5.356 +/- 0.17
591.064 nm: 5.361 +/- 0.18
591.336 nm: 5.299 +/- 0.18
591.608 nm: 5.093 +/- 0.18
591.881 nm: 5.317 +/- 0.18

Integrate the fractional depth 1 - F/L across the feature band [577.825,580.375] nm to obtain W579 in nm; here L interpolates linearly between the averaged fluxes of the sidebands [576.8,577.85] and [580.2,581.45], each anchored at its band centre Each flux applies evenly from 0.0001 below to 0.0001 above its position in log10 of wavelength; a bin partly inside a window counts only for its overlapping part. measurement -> 0.10 nm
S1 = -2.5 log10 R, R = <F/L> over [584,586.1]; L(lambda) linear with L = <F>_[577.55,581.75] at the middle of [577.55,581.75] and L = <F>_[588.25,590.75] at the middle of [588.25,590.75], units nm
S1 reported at -0.07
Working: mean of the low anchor 5.26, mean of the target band 5.29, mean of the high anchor 4.69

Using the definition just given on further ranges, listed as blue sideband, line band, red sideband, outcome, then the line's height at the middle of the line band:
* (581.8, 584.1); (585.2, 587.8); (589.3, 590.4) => -0.05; 4.94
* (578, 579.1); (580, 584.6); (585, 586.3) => -0.10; 4.97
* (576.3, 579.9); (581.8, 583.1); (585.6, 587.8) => -0.06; 5.17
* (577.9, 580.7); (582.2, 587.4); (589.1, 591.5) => -0.06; 5.02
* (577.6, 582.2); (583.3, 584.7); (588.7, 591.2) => -0.09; 5.05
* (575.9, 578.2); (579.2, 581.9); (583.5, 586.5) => -0.05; 5.2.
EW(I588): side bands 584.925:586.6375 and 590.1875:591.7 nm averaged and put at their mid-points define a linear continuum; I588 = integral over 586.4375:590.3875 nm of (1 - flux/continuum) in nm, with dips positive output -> 0.25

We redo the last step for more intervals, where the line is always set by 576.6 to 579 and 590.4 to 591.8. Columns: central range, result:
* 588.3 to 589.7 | 0.222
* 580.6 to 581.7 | -0.093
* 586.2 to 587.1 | 0.014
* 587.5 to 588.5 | 0.003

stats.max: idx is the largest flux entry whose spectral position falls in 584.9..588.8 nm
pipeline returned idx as 5.476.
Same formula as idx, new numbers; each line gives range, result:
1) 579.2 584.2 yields 5.786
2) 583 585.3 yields 5.774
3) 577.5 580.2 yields 5.48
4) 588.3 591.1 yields 5.472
